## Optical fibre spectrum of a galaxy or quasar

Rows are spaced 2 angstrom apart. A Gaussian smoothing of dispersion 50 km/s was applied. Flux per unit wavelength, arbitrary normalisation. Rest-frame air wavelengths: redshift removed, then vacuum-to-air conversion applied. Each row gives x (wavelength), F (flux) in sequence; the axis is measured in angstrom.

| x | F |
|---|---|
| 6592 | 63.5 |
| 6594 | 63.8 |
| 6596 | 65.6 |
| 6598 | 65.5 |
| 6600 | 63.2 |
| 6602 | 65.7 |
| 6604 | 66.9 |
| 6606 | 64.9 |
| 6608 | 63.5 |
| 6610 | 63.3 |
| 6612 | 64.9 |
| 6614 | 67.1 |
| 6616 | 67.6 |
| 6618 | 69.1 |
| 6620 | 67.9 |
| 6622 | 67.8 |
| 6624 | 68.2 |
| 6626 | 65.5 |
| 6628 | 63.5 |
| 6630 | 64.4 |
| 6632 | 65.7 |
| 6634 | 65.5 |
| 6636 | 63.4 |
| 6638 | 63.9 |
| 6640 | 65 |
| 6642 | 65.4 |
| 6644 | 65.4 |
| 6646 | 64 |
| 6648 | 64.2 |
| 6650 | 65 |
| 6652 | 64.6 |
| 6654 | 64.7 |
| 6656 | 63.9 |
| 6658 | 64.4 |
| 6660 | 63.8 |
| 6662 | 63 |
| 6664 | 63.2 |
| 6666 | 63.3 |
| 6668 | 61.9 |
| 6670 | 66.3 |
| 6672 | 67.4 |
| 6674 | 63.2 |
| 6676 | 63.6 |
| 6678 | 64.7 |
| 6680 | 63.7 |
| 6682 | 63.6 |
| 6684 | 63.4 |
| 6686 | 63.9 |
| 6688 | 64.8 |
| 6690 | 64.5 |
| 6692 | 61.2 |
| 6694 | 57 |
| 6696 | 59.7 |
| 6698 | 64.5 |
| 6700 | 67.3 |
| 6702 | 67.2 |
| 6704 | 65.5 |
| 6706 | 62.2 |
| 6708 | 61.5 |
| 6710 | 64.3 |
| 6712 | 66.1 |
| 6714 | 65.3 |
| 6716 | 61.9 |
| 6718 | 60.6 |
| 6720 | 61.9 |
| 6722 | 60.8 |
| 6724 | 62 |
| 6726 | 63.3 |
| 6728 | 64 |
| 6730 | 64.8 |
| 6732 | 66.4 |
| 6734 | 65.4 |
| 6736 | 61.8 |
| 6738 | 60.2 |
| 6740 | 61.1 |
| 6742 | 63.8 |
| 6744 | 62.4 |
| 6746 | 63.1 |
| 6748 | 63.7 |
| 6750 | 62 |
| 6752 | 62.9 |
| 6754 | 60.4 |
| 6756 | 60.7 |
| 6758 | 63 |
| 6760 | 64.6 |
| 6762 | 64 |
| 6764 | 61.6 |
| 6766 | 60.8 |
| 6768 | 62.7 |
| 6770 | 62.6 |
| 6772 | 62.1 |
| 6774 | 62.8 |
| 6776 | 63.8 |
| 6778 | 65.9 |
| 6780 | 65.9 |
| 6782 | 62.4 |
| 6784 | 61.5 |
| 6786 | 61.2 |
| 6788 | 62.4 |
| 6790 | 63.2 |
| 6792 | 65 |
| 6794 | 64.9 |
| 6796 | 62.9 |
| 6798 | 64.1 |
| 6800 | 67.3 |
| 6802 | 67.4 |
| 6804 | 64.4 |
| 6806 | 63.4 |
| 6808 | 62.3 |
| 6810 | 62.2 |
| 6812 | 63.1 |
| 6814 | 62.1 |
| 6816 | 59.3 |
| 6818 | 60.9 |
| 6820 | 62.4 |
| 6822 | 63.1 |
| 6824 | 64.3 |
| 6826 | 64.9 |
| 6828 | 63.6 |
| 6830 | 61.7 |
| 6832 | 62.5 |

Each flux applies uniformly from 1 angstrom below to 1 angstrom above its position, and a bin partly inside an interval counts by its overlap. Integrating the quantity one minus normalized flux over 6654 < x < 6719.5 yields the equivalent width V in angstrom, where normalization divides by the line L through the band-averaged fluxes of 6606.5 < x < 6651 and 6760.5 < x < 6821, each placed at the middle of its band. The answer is 1.0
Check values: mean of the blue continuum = 65.5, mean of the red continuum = 63.2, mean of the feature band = 63.7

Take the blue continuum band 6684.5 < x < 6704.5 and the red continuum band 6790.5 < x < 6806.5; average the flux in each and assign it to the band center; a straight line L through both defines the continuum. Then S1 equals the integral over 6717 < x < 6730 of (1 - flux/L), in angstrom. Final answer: 0.3 angstrom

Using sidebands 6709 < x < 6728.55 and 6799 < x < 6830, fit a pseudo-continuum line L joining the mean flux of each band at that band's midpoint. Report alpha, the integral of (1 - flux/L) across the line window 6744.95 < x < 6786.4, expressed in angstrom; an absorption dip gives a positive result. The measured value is 0.26 angstrom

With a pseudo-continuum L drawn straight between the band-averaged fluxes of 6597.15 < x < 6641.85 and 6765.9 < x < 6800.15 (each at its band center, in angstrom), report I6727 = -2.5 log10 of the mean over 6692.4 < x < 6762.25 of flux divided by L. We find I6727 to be 0.02 mag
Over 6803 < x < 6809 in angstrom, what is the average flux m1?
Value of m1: 63.4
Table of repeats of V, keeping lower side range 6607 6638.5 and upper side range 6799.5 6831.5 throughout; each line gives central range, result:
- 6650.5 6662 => 0.2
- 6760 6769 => 0.2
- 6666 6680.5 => 0.2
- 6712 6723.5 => 0.4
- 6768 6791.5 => 0.2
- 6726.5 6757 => 0.6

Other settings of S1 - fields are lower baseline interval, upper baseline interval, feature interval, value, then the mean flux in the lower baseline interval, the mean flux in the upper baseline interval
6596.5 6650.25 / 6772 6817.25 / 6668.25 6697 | 0.6 angstrom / 65.4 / 63.5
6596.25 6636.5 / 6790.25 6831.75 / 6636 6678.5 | 0.6 angstrom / 65.7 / 63.4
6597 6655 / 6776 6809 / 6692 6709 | 0.5 angstrom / 65.4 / 64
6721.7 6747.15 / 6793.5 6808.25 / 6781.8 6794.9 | 0.3 angstrom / 63.1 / 64.7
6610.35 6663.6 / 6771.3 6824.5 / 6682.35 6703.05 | 0.4 angstrom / 65.3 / 63.3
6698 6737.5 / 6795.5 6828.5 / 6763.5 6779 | 0.2 angstrom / 63.8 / 63.4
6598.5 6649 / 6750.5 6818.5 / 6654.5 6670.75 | 0.3 angstrom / 65.4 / 63.1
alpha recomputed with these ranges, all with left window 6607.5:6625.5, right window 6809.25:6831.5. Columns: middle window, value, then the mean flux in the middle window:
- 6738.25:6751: 0.3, 62.5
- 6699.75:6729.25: 0.5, 63.5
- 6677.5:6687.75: 0.2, 63.9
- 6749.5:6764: 0.3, 62.5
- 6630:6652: 0.5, 64.7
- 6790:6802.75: -0.4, 65.1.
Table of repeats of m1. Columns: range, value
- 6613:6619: 67.9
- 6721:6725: 61.4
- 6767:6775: 62.6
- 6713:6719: 62.6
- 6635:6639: 63.6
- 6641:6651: 64.8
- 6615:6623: 68.1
